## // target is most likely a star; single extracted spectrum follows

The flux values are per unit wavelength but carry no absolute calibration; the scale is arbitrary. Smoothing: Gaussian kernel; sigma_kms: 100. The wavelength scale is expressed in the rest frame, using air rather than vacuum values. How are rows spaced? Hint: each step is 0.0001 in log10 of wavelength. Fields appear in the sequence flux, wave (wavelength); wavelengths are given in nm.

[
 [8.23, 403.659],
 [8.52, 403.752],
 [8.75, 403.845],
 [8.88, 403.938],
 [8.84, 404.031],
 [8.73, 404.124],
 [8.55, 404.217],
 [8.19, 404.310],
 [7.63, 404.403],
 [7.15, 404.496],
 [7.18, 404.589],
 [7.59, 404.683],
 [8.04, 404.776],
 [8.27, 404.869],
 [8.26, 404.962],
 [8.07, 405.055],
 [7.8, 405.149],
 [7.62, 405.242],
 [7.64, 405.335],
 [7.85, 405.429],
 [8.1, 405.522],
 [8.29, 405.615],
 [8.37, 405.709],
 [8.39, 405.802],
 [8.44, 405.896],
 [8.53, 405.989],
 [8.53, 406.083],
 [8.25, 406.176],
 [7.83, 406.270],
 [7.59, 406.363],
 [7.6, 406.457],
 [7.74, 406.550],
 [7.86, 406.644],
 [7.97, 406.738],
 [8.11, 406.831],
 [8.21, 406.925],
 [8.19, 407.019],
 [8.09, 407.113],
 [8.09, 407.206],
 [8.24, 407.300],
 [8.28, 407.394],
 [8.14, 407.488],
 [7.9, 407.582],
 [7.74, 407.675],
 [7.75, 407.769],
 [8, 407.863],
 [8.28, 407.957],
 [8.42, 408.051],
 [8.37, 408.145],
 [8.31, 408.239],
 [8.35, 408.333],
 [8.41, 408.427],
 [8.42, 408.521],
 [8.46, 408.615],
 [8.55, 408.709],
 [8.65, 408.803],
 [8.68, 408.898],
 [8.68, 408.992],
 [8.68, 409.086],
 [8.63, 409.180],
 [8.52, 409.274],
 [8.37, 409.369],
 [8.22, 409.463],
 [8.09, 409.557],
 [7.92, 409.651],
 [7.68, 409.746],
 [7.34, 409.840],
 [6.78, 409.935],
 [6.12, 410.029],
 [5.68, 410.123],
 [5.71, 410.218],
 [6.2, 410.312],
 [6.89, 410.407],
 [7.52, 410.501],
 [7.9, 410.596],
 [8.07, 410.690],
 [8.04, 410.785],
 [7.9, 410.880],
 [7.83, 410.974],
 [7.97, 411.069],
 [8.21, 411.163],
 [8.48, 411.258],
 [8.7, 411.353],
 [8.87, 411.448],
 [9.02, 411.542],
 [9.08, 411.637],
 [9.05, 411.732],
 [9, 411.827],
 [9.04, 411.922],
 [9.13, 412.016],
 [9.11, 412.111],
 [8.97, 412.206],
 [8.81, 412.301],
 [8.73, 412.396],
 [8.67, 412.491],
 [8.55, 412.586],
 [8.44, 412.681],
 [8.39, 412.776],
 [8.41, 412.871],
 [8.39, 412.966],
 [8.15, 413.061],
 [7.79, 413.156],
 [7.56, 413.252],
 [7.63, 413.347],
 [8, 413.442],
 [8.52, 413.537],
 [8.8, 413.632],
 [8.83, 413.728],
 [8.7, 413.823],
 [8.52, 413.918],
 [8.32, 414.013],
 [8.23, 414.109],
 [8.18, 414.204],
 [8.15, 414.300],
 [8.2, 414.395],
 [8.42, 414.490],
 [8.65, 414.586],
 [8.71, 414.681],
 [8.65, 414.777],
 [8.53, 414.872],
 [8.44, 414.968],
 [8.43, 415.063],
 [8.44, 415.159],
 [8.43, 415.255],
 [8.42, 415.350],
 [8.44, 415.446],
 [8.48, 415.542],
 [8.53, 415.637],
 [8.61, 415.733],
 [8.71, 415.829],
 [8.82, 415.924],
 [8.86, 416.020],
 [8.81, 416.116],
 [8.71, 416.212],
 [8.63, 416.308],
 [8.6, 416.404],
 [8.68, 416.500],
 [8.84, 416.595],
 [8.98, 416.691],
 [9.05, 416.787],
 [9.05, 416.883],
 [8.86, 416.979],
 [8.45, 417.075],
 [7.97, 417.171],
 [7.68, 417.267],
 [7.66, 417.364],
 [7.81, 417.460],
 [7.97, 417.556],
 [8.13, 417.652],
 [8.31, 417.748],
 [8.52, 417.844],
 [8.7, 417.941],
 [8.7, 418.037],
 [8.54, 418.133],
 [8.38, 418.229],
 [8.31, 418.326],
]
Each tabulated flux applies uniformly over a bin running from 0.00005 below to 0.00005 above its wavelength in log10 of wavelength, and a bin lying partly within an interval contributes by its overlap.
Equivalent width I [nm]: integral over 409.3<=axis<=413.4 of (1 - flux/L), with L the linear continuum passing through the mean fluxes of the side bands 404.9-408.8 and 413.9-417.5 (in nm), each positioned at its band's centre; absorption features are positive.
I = 0.13 nm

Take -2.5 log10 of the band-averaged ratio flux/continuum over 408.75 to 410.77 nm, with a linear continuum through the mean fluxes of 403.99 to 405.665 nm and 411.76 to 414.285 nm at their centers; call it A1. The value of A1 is 0.09 mag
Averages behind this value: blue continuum 7.99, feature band 7.64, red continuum 8.49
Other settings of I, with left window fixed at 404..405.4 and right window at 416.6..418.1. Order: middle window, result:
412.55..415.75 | -0.03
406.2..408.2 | 0.01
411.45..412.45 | -0.09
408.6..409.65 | -0.05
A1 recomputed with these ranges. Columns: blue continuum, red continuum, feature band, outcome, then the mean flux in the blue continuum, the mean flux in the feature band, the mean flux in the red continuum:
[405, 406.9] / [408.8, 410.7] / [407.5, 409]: -0.071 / 8.03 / 8.3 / 7.6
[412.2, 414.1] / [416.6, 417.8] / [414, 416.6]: -0.021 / 8.39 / 8.53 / 8.34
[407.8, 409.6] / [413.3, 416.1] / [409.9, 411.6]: 0.118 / 8.42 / 7.57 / 8.48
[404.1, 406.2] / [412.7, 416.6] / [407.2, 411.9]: 0.025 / 8.06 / 8.05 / 8.45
